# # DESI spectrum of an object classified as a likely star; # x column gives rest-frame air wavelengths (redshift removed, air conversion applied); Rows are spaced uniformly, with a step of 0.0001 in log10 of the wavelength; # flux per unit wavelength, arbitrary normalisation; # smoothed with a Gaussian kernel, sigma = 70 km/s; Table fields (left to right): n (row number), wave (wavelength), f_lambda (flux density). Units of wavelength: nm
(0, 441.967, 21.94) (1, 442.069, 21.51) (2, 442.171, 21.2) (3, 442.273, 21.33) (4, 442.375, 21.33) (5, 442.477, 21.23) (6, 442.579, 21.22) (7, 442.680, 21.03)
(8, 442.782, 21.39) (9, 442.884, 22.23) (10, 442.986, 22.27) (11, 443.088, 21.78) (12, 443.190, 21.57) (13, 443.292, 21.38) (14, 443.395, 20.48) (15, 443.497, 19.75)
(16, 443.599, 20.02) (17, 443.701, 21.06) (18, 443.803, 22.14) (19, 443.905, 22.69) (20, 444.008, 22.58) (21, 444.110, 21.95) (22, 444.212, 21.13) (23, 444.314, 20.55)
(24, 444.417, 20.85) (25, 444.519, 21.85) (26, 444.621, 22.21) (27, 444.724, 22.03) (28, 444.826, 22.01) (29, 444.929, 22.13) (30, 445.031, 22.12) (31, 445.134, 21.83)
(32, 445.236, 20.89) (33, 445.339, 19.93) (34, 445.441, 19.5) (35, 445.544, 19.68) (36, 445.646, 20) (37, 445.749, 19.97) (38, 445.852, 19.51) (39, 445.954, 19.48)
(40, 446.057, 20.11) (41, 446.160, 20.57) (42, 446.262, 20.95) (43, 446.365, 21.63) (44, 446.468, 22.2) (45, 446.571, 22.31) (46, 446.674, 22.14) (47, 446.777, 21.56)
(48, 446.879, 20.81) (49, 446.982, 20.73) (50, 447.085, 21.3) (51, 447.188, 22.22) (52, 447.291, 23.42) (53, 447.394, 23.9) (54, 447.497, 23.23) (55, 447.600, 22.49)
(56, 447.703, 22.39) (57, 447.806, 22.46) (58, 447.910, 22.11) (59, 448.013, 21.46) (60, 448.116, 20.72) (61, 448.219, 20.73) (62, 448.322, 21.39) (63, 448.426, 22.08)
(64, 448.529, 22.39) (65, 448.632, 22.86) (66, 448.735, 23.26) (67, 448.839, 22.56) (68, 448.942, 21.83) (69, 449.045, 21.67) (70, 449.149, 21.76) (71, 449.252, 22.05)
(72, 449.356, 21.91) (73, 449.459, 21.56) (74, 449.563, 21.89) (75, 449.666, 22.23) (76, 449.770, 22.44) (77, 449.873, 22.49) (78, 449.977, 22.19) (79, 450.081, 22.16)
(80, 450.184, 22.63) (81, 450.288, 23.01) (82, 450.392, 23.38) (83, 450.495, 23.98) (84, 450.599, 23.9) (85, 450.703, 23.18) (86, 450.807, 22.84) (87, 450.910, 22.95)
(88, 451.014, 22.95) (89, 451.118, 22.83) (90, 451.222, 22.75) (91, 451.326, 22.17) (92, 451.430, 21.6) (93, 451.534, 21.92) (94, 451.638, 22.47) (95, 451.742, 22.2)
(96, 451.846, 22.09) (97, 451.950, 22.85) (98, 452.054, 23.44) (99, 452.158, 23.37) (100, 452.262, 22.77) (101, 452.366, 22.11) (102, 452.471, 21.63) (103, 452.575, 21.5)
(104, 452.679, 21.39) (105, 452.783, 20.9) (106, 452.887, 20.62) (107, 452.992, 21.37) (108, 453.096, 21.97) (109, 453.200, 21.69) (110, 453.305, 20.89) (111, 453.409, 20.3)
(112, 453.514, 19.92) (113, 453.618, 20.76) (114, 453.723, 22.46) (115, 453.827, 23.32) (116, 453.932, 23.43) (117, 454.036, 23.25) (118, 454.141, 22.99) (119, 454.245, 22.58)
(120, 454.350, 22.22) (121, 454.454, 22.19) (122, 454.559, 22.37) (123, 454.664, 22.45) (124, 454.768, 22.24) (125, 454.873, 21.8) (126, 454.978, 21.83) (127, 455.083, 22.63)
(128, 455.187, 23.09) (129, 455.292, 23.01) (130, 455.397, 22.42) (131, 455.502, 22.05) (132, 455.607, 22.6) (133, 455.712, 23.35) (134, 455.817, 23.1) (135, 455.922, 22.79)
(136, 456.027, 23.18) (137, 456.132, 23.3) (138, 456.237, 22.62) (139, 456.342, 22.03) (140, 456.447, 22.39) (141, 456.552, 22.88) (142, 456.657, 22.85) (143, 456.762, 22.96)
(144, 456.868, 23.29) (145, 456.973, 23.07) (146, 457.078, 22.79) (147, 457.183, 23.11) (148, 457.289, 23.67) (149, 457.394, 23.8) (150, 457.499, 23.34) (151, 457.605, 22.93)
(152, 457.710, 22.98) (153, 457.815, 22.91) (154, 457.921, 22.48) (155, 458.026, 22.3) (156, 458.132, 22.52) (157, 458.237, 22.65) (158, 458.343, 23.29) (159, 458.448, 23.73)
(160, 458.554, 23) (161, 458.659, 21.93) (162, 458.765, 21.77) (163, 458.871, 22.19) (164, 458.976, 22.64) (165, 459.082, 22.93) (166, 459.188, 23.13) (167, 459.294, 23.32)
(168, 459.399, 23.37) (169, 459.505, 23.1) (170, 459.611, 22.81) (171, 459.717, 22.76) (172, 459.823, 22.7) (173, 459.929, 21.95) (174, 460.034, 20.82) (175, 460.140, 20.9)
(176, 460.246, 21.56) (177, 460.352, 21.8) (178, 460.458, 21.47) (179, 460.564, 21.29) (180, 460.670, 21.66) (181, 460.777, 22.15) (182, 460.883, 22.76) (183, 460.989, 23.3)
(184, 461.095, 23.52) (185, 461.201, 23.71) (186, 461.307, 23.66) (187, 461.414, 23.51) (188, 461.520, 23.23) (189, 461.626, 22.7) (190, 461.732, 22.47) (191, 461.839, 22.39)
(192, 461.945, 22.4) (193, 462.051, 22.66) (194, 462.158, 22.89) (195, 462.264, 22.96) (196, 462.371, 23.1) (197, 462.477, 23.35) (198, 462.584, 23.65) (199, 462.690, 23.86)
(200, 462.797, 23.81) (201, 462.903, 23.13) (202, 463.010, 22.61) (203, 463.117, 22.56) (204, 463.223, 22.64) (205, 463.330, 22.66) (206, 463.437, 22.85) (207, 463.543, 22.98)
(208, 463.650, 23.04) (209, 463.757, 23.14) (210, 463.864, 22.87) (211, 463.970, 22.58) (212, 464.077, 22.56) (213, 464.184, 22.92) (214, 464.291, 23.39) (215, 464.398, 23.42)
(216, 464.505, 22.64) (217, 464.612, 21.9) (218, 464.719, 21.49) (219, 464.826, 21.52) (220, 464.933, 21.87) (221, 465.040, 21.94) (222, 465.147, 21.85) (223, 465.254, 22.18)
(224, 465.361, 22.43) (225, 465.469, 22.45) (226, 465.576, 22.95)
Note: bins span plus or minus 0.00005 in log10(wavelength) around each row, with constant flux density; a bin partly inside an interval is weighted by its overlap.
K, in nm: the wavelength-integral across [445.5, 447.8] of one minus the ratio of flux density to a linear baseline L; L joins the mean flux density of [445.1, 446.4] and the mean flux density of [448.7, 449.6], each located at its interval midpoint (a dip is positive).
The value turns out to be -0.07 nm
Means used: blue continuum 20.3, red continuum 22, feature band 21.4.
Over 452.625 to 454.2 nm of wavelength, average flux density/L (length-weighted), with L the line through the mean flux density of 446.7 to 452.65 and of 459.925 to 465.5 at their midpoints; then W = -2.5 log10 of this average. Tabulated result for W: 0.03 mag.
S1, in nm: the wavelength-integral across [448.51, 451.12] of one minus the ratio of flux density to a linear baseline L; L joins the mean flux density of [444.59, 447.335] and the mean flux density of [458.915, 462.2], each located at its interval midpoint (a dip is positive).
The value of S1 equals -0.13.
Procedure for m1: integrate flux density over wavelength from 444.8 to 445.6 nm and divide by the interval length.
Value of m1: 21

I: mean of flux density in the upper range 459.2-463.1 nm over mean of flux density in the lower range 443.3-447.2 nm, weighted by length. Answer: 1.08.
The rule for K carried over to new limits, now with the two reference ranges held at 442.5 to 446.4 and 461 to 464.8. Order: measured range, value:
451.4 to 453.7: 0.02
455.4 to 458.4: -0.07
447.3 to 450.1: -0.08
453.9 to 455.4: -0.03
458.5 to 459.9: -0.01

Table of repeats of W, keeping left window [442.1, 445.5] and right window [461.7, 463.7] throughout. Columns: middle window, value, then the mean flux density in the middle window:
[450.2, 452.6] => -0.03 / 22.7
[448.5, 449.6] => -0.02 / 22.2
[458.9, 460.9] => 0.02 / 22.3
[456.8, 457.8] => -0.03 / 23.2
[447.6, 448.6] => 0.00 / 21.8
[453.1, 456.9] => 0.00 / 22.4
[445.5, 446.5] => 0.06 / 20.4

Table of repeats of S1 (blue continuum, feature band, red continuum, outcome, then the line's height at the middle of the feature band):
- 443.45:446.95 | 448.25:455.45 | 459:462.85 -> -0.159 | 21.8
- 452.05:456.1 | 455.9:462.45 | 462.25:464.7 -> -0.032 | 22.6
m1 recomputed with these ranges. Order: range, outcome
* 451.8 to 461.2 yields 22.5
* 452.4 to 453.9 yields 21.4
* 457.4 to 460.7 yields 22.5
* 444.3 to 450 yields 21.6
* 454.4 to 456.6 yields 22.6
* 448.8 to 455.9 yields 22.3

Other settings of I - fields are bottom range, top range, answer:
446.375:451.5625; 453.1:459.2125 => 1.01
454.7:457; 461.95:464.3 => 1.01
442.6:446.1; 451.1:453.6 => 1.03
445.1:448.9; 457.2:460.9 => 1.05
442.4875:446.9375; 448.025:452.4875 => 1.06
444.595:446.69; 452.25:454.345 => 1.04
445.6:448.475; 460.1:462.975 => 1.06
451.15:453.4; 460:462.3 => 1.02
